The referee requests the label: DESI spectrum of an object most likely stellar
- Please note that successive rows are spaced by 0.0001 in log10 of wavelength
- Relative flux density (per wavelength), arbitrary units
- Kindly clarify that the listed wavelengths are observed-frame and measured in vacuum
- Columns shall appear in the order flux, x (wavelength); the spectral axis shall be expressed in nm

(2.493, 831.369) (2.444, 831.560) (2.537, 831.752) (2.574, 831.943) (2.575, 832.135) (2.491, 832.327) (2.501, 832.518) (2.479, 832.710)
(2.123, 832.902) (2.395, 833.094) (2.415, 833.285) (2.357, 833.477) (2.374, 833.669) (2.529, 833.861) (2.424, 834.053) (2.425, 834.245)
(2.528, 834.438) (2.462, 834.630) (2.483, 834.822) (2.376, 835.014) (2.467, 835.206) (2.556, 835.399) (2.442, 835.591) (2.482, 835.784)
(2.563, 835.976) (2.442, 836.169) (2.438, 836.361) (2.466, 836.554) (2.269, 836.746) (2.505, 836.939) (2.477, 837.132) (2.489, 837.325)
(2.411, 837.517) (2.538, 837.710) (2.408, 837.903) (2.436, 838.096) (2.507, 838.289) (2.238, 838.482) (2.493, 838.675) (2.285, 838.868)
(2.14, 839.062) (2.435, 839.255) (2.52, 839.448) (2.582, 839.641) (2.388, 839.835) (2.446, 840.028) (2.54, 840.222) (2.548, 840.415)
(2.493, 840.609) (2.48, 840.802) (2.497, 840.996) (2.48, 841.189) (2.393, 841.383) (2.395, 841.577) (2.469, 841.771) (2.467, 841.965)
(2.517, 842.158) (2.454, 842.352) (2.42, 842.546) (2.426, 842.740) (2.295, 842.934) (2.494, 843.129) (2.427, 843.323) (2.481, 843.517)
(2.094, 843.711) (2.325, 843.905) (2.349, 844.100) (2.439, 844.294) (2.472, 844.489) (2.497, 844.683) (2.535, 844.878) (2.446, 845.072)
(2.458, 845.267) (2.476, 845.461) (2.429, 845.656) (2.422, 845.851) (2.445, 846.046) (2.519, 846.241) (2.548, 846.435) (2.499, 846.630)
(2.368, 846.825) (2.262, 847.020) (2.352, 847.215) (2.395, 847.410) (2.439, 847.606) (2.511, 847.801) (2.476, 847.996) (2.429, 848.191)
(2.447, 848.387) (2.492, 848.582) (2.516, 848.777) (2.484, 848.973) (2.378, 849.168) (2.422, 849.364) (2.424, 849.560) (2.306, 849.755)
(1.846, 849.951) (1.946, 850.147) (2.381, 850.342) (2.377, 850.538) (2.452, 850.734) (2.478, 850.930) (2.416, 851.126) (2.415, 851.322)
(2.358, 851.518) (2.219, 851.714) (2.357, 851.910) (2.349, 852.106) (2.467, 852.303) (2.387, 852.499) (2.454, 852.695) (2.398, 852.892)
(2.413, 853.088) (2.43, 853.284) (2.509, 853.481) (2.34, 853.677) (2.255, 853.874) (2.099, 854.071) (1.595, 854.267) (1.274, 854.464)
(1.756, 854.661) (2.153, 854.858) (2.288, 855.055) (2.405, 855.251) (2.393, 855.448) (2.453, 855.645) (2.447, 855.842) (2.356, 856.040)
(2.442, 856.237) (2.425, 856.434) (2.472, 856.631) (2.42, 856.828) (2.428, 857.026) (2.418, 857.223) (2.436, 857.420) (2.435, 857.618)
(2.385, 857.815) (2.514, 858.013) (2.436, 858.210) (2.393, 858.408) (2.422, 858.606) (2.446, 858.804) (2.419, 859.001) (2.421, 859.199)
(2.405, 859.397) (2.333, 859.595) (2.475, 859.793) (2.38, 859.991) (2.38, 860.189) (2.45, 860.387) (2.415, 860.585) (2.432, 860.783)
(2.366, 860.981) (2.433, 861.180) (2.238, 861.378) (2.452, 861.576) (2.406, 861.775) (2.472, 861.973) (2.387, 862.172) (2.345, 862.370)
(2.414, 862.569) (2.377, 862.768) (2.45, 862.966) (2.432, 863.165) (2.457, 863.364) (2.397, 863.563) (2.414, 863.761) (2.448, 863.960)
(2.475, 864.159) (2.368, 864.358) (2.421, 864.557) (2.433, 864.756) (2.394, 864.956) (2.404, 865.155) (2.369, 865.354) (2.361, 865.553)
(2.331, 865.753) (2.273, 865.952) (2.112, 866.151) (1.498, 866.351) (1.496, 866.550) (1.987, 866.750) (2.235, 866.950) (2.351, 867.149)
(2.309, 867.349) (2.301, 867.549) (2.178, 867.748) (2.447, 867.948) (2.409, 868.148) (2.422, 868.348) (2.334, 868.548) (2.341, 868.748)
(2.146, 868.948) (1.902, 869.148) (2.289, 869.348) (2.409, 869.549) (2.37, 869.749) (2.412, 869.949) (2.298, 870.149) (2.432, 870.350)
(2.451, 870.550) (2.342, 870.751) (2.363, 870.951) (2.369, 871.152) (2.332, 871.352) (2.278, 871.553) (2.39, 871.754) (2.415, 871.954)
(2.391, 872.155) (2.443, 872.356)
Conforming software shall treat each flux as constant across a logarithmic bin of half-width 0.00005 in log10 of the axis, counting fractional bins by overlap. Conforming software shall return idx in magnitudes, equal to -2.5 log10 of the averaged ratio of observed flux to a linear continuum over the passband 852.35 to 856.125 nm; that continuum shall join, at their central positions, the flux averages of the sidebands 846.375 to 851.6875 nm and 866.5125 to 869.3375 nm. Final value 0.05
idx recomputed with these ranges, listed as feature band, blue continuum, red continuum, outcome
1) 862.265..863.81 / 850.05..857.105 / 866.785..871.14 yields -0.05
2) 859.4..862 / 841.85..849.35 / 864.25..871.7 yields -0.03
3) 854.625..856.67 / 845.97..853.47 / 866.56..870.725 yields 0.01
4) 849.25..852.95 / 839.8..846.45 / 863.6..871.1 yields 0.02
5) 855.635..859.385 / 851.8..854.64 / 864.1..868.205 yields -0.09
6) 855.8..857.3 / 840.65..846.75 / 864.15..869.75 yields -0.04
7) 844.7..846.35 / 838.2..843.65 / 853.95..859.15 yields -0.03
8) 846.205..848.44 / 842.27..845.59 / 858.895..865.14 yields -0.01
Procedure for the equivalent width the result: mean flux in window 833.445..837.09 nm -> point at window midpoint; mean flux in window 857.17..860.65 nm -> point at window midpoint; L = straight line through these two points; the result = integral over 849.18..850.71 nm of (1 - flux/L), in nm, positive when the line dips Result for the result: 0.11 nm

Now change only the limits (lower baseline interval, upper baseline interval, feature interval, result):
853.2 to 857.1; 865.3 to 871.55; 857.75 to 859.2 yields -0.12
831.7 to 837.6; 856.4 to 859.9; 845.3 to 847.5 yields 0.01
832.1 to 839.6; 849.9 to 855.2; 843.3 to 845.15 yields -0.05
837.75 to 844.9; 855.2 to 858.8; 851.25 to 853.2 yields 0.04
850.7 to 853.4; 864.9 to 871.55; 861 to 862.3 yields -0.04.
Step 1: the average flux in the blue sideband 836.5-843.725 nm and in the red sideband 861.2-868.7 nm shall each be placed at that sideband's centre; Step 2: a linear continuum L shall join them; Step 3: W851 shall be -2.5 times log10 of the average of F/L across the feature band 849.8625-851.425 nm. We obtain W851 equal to 0.04 mag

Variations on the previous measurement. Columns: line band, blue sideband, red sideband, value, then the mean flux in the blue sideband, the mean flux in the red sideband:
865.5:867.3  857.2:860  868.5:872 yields 0.14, 2.42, 2.33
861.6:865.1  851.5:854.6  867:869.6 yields -0.07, 2.23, 2.29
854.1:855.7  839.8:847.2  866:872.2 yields 0.16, 2.44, 2.26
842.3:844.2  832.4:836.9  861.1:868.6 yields 0.01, 2.44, 2.32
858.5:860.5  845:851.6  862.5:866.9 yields -0.04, 2.4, 2.28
